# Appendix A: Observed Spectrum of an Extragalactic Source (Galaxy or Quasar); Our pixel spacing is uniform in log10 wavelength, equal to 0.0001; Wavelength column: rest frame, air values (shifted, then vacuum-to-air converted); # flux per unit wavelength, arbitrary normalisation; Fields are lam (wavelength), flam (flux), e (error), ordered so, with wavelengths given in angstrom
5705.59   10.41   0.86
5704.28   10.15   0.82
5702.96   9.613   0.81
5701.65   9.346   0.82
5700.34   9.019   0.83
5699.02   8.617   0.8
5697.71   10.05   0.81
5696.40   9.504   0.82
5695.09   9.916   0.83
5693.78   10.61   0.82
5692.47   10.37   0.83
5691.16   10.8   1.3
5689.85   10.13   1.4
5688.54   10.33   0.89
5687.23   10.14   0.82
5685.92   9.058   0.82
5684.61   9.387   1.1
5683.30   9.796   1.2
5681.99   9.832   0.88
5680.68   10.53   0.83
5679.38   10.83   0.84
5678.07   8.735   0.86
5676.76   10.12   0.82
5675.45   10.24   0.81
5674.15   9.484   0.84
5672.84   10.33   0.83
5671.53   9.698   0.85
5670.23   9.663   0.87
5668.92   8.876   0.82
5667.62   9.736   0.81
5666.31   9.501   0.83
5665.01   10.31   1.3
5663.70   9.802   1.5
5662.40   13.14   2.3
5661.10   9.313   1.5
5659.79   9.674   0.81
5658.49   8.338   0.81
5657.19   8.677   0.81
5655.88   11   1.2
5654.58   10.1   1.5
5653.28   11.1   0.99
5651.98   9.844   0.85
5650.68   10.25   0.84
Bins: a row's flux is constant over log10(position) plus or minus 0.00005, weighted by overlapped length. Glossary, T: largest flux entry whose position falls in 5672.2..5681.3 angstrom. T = 10.83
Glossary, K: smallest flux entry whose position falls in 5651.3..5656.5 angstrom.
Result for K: 9.844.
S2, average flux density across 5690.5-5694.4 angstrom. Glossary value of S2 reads 10.6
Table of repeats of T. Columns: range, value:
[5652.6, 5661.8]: 11.1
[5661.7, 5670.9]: 13.14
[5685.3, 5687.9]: 10.14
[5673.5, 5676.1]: 10.24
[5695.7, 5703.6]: 10.05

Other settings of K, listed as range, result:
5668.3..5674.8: 8.876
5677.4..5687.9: 8.735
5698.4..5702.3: 8.617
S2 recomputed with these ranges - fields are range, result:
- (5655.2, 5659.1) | 9.35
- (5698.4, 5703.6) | 9.15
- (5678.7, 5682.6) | 10.4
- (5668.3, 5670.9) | 9.28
